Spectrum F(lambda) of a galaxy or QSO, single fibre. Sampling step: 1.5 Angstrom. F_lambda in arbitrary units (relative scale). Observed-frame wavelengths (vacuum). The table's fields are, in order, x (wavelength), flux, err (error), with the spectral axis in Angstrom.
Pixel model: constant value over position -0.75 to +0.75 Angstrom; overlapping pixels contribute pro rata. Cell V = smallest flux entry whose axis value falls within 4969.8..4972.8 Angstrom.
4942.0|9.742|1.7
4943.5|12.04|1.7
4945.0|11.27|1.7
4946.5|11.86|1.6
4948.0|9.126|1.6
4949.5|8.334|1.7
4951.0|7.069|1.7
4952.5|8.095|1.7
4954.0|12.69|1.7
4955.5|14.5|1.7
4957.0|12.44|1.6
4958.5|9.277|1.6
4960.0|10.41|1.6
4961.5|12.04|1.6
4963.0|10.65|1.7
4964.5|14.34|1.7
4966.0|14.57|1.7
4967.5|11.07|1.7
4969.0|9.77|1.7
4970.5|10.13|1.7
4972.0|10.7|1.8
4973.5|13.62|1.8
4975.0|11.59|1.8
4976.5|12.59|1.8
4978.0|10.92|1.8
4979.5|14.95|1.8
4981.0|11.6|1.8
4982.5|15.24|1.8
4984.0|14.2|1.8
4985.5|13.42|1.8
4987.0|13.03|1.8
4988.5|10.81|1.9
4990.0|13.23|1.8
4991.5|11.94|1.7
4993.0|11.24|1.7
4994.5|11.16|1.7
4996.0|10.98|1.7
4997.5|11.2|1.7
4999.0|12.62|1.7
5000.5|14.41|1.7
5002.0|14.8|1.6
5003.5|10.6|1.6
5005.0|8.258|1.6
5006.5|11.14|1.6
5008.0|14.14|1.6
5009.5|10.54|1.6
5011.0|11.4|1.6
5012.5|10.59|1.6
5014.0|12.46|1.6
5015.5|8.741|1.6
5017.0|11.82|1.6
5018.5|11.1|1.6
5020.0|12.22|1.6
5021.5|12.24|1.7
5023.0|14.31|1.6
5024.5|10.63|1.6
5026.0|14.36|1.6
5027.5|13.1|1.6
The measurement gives 10.13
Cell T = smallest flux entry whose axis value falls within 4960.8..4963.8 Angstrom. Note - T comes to 10.65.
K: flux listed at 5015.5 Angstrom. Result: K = 8.741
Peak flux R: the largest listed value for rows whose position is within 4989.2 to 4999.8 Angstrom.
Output 13.23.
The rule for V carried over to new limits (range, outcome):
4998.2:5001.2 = 12.62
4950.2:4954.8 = 7.069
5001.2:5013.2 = 8.258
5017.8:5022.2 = 11.1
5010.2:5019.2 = 8.741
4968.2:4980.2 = 9.77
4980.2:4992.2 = 10.81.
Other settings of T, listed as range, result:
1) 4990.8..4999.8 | 10.98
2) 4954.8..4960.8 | 9.277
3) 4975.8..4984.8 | 10.92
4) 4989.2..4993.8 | 11.24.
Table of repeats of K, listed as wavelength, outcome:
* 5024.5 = 10.63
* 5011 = 11.4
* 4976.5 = 12.59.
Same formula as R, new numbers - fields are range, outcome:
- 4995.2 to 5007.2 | 14.8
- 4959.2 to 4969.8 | 14.57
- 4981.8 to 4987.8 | 15.24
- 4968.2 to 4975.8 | 13.62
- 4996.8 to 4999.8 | 12.62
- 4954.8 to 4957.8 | 14.5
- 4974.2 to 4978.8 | 12.59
